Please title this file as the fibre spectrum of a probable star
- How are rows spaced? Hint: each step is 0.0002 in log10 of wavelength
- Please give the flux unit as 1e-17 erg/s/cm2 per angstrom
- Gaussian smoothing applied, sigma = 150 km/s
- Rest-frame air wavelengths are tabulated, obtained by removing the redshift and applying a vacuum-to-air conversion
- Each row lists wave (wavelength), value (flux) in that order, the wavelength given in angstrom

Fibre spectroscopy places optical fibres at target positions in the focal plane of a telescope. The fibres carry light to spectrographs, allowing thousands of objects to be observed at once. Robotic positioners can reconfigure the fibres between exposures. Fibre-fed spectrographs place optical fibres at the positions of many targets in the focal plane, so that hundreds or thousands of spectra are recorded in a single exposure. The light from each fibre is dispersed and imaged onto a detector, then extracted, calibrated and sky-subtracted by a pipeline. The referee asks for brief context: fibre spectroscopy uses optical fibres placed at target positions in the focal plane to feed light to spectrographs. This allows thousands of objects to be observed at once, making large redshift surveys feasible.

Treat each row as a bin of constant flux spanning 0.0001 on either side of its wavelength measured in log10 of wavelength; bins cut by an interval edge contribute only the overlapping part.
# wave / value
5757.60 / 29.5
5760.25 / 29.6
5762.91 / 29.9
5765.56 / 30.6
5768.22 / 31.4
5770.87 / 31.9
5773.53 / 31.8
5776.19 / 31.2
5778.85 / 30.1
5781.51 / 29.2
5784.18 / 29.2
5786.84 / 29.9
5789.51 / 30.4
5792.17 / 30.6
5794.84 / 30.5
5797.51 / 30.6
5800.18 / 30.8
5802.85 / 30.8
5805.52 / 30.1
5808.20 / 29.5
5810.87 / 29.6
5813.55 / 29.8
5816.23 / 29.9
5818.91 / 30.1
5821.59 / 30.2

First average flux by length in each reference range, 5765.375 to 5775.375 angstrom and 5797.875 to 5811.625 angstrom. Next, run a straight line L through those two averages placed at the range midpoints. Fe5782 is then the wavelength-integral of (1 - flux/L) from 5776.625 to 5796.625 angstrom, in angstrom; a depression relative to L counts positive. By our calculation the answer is 0.55 angstrom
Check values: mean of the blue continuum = 31.5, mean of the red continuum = 30.2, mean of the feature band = 30.1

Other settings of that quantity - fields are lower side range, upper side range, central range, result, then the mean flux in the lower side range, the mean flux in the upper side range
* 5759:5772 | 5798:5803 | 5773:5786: 0.2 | 30.7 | 30.8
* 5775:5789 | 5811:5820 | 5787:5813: -0.3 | 29.9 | 29.9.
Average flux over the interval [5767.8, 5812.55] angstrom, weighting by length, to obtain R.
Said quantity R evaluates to 30.4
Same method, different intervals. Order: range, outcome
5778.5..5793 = 29.9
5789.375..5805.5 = 30.6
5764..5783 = 30.9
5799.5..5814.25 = 30.1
